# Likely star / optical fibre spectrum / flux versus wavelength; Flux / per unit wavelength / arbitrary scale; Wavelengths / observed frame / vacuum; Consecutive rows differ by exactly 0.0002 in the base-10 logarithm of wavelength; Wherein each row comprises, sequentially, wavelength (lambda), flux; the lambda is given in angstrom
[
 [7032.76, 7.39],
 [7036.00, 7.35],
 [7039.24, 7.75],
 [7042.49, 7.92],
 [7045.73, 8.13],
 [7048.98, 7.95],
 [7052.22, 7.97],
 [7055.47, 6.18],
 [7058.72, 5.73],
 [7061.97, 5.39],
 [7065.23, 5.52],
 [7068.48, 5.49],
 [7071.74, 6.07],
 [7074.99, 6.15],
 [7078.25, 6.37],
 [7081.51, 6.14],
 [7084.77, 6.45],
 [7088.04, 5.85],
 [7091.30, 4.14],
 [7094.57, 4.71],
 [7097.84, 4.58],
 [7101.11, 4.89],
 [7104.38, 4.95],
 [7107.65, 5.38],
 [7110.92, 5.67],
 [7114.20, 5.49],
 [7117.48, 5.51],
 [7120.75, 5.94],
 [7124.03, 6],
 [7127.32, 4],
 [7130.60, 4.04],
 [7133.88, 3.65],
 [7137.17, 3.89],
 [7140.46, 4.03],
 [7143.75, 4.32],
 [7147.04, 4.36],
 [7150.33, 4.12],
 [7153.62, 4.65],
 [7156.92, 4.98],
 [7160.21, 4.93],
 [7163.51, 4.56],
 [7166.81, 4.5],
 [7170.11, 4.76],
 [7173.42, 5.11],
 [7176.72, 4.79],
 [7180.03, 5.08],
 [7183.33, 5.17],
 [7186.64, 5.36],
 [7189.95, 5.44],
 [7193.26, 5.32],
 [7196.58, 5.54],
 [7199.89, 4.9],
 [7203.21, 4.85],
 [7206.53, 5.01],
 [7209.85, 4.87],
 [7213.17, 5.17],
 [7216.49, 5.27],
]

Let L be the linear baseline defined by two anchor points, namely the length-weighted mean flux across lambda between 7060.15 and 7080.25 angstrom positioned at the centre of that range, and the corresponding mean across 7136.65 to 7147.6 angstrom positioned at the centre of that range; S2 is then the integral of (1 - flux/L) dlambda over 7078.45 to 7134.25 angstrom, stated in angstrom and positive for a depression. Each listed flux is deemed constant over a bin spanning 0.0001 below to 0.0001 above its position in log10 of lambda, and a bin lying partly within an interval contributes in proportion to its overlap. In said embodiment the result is -2.4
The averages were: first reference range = 5.84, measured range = 5.21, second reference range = 4.15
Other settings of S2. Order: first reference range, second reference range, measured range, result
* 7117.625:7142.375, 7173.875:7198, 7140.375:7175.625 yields 2.16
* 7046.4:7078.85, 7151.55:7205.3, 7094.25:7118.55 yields 2.74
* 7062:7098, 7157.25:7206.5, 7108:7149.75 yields 4.66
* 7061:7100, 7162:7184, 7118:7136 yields 1.58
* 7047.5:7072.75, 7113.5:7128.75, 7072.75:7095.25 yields 0.78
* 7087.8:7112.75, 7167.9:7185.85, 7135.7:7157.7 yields 2.95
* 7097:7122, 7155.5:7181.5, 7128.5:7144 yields 3.47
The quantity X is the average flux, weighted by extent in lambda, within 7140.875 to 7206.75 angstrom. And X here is 4.87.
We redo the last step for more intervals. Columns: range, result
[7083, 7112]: 5.18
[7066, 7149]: 5.12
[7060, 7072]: 5.57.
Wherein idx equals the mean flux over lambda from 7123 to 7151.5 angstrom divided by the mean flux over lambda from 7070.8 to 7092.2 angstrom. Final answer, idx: 0.7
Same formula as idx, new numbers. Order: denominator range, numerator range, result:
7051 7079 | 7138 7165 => 0.74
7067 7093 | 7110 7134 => 0.88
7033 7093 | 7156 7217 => 0.77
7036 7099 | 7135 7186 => 0.74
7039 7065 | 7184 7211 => 0.74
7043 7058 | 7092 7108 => 0.64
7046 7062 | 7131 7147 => 0.58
